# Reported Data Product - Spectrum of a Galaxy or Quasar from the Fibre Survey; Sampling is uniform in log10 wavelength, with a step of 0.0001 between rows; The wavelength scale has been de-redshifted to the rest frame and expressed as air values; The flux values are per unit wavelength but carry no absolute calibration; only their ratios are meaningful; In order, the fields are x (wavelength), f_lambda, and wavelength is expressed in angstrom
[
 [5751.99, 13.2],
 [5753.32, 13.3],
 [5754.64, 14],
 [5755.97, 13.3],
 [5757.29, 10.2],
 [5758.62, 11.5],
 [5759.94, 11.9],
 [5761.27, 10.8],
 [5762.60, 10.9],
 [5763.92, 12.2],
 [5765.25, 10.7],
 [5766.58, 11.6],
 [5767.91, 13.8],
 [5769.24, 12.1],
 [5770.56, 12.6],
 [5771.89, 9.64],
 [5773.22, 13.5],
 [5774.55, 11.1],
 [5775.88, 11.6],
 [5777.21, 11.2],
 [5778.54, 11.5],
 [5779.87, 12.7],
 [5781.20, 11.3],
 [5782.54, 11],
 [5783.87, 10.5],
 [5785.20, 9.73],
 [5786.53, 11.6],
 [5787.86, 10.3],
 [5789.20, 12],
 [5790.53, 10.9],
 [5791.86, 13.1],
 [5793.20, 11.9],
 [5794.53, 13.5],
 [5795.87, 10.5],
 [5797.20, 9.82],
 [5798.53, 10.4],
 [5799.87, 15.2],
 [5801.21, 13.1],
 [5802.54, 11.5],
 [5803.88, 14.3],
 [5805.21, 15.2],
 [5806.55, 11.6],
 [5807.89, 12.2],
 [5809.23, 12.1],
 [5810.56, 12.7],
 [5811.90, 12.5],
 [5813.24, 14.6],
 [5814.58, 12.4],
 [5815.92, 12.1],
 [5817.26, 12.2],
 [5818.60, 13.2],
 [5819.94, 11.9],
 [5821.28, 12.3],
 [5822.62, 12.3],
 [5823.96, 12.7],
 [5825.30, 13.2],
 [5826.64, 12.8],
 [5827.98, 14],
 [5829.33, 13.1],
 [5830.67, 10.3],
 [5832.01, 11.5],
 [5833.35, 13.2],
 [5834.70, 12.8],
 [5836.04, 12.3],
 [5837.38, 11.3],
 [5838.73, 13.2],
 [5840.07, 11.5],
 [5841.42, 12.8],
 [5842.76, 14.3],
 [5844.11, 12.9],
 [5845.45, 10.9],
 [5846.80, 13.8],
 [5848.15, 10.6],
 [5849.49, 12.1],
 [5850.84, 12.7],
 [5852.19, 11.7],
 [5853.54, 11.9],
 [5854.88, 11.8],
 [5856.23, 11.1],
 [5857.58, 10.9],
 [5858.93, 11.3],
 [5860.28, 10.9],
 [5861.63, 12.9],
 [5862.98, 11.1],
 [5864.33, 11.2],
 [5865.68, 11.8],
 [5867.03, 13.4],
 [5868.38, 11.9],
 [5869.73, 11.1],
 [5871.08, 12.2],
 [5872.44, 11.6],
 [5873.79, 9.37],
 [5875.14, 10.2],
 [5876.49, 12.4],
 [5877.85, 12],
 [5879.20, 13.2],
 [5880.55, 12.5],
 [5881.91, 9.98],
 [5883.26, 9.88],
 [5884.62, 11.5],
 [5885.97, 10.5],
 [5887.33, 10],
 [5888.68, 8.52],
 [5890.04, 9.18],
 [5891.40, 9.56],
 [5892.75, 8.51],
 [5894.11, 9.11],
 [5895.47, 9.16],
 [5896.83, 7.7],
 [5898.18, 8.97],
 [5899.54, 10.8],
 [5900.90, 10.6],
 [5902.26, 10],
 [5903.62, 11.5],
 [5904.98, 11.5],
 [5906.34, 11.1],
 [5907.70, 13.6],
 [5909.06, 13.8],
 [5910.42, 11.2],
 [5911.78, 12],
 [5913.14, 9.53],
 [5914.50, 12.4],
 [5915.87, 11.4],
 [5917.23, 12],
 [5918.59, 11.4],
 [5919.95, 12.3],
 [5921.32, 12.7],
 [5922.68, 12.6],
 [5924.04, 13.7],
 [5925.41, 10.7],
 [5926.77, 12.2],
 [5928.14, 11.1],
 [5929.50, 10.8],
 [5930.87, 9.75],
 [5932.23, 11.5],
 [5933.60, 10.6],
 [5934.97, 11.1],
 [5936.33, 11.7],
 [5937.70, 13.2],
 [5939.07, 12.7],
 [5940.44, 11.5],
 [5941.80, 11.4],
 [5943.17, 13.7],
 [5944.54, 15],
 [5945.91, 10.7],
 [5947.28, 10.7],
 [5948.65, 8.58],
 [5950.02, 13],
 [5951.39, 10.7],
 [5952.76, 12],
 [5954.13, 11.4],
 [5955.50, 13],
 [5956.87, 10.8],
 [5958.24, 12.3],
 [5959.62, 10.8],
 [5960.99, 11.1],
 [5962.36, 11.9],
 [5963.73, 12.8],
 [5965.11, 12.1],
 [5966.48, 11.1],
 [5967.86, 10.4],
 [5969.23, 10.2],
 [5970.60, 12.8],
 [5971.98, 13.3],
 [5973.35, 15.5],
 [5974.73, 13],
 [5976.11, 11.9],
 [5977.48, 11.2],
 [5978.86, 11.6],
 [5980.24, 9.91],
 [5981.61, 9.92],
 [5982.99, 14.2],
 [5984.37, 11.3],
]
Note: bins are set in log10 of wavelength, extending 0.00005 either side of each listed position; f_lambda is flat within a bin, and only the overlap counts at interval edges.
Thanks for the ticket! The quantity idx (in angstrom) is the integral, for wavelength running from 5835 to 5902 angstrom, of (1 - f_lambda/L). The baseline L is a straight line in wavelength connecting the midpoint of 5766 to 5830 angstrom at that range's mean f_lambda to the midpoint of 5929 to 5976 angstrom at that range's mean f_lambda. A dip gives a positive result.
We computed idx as 4.56 angstrom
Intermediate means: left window 12.2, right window 11.8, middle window 11.2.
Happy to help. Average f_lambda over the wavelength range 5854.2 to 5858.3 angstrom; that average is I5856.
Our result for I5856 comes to 11.3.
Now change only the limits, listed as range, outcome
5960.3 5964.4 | 12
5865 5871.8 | 12.1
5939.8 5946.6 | 12.5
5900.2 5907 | 10.9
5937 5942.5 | 12.2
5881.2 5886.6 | 10.5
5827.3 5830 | 13.5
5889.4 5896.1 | 9.1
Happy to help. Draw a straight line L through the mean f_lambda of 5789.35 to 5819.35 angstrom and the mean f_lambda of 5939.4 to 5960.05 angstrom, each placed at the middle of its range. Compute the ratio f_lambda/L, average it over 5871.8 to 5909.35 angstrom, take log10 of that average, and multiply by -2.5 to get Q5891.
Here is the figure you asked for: 0.14 mag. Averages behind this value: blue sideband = 12.5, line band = 10.6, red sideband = 11.7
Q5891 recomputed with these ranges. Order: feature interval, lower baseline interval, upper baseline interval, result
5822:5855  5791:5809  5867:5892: -0.061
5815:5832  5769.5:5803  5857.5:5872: -0.072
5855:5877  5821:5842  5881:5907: -0.040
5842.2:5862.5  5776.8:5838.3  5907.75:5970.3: 0.006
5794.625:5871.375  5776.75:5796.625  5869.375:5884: -0.083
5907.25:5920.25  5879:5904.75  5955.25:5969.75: -0.142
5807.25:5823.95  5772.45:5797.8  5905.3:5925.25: -0.085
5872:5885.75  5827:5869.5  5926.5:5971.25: 0.066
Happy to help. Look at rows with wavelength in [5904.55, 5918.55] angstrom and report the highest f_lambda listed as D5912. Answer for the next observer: 13.8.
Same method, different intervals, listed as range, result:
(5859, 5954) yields 15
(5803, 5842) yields 15.2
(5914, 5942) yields 13.7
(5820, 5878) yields 14.3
